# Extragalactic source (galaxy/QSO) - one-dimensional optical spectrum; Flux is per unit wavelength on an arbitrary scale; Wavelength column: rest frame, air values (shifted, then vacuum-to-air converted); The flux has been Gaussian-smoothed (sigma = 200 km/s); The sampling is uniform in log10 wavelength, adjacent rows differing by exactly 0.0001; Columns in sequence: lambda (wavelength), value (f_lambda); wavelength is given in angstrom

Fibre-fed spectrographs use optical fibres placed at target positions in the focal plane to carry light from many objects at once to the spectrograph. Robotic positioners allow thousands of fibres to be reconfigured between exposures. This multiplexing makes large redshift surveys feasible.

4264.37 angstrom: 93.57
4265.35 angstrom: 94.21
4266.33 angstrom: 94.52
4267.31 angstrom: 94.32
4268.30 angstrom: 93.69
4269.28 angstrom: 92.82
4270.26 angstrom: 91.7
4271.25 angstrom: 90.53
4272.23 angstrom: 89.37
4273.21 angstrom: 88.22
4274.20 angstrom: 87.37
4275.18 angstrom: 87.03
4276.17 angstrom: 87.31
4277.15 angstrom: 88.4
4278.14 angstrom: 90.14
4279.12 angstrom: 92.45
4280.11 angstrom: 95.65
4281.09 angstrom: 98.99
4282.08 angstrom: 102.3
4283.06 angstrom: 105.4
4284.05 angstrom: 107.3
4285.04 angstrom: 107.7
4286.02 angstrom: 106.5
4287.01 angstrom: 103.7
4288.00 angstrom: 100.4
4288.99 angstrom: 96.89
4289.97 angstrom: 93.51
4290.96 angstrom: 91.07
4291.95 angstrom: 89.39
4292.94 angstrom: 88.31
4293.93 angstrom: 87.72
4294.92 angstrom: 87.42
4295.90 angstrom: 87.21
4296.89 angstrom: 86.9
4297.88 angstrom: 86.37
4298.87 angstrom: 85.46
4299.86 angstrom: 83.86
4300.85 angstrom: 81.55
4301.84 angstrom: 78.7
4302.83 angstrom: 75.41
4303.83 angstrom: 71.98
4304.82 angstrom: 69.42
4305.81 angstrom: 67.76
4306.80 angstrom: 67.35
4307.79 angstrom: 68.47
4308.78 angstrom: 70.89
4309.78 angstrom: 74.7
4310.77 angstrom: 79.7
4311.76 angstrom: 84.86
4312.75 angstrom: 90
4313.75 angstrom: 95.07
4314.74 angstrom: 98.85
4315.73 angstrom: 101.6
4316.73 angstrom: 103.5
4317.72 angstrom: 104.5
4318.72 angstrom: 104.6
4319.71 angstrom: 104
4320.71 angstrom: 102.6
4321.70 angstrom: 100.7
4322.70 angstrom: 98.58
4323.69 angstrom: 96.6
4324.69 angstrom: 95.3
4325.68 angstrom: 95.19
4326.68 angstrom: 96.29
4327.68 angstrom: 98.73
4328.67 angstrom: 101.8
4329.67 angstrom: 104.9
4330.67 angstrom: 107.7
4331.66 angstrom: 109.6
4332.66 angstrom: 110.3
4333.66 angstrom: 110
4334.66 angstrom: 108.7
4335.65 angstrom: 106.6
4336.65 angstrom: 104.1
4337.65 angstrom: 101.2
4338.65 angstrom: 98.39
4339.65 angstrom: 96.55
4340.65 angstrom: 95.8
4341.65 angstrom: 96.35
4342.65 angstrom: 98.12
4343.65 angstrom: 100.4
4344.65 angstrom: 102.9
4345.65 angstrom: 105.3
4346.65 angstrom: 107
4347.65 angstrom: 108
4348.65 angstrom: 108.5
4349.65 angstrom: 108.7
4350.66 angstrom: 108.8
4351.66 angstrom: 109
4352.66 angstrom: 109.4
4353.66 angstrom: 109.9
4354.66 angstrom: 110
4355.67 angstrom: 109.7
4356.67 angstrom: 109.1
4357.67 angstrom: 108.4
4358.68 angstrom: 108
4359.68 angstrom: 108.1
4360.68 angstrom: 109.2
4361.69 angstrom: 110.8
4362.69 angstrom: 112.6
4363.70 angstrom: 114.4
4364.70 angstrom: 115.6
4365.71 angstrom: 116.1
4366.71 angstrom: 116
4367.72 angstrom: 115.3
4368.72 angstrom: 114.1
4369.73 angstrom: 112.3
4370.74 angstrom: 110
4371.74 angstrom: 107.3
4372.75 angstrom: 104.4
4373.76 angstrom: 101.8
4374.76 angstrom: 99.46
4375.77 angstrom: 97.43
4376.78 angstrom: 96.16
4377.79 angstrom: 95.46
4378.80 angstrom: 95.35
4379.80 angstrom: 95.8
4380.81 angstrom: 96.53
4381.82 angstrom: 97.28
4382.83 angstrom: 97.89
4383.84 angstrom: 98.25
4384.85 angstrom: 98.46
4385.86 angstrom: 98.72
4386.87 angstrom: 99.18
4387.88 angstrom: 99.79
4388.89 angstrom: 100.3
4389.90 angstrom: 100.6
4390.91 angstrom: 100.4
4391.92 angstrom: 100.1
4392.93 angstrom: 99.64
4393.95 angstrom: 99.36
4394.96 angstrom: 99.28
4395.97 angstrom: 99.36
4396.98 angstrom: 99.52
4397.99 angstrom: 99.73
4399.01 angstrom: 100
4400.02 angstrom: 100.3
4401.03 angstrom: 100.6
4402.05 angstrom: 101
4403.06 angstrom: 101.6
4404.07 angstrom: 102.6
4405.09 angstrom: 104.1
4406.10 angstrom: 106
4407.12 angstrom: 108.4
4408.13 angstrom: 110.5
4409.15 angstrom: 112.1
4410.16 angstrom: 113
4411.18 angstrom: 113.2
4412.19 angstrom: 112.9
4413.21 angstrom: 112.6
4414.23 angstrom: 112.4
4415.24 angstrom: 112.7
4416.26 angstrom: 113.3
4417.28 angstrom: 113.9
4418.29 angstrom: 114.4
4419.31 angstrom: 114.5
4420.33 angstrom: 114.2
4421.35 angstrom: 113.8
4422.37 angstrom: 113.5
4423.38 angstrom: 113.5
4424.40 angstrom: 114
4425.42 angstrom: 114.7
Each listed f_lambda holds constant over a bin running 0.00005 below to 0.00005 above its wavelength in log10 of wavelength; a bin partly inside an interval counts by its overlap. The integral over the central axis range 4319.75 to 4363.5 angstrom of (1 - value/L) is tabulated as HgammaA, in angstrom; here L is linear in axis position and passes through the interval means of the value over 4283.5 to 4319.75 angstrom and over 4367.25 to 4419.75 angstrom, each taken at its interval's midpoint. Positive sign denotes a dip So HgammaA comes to -4.3 angstrom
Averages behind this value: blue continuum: 88.5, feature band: 105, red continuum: 104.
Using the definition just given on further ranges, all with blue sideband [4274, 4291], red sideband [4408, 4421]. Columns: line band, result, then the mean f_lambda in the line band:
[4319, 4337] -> -0.04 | 103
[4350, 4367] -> -0.72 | 111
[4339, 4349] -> 0.27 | 102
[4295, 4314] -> 3.91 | 79.2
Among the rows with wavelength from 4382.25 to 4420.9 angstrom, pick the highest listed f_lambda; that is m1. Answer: 114.5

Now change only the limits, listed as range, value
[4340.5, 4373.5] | 116.1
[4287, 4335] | 110.3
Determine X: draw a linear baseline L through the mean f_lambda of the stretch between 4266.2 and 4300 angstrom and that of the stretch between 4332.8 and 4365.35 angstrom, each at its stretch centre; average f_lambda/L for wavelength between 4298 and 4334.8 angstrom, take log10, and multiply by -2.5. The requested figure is 0.097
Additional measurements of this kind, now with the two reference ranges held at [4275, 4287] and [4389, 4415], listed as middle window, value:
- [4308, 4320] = 0.089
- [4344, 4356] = -0.066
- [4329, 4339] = -0.057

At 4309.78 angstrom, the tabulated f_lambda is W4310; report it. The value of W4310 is 74.7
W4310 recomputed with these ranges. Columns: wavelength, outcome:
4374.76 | 99.46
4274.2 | 87.37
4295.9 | 87.21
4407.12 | 108.4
